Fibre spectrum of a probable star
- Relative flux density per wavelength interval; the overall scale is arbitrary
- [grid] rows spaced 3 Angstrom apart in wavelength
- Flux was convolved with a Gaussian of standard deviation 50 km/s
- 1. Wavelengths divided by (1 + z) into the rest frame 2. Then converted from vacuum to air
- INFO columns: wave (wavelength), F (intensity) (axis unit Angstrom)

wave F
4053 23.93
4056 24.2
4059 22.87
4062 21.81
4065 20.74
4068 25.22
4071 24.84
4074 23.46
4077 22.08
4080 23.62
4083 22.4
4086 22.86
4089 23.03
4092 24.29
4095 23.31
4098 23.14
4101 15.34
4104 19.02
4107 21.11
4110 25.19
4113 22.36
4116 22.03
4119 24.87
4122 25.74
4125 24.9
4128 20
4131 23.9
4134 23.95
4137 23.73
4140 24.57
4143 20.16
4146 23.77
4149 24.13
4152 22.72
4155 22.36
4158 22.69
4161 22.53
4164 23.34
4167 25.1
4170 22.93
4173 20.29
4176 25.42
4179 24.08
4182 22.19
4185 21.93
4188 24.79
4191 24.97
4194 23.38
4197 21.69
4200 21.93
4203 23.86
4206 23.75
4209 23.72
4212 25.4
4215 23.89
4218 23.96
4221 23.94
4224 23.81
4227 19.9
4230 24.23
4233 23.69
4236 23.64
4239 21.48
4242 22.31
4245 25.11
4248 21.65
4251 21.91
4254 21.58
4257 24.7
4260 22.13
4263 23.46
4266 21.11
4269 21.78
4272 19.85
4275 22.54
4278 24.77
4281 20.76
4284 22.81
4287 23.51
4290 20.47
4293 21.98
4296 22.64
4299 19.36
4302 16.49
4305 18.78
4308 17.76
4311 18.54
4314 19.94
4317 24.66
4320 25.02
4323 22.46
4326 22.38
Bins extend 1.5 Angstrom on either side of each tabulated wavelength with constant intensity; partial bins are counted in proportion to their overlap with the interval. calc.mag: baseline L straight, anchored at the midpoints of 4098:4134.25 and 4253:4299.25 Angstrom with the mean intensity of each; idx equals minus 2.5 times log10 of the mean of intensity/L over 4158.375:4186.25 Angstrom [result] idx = -0.04 mag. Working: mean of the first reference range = 22.3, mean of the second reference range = 22.2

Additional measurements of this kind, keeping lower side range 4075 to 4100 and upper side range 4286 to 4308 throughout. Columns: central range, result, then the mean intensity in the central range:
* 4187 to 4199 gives -0.10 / 23.6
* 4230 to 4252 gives -0.10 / 22.9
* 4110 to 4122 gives -0.05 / 23.7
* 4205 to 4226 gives -0.13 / 24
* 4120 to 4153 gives -0.05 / 23.4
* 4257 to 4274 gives -0.07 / 22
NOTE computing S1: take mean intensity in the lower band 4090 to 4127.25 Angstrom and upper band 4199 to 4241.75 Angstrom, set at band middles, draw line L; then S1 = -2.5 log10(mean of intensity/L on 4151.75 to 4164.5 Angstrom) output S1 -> 0.01 mag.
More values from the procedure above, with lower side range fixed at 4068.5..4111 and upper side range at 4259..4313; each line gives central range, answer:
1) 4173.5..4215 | -0.09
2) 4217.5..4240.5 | -0.08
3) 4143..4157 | -0.04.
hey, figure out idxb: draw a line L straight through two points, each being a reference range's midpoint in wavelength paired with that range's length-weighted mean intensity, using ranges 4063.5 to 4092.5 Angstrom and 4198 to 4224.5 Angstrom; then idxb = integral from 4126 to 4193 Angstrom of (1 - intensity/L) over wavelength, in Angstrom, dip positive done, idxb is 1.1 Angstrom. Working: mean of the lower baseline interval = 23.2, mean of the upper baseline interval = 23.8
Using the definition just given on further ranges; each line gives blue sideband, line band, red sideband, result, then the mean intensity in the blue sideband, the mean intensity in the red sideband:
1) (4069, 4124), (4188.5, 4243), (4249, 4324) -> -3.3 Angstrom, 22.7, 21.6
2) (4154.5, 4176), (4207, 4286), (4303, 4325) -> -3.6 Angstrom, 23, 21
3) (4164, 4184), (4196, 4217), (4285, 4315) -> -1.0 Angstrom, 23.3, 20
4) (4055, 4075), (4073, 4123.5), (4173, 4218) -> 1.7 Angstrom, 23.3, 23.5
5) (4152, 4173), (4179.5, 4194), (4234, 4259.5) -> -0.4 Angstrom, 22.9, 22.8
